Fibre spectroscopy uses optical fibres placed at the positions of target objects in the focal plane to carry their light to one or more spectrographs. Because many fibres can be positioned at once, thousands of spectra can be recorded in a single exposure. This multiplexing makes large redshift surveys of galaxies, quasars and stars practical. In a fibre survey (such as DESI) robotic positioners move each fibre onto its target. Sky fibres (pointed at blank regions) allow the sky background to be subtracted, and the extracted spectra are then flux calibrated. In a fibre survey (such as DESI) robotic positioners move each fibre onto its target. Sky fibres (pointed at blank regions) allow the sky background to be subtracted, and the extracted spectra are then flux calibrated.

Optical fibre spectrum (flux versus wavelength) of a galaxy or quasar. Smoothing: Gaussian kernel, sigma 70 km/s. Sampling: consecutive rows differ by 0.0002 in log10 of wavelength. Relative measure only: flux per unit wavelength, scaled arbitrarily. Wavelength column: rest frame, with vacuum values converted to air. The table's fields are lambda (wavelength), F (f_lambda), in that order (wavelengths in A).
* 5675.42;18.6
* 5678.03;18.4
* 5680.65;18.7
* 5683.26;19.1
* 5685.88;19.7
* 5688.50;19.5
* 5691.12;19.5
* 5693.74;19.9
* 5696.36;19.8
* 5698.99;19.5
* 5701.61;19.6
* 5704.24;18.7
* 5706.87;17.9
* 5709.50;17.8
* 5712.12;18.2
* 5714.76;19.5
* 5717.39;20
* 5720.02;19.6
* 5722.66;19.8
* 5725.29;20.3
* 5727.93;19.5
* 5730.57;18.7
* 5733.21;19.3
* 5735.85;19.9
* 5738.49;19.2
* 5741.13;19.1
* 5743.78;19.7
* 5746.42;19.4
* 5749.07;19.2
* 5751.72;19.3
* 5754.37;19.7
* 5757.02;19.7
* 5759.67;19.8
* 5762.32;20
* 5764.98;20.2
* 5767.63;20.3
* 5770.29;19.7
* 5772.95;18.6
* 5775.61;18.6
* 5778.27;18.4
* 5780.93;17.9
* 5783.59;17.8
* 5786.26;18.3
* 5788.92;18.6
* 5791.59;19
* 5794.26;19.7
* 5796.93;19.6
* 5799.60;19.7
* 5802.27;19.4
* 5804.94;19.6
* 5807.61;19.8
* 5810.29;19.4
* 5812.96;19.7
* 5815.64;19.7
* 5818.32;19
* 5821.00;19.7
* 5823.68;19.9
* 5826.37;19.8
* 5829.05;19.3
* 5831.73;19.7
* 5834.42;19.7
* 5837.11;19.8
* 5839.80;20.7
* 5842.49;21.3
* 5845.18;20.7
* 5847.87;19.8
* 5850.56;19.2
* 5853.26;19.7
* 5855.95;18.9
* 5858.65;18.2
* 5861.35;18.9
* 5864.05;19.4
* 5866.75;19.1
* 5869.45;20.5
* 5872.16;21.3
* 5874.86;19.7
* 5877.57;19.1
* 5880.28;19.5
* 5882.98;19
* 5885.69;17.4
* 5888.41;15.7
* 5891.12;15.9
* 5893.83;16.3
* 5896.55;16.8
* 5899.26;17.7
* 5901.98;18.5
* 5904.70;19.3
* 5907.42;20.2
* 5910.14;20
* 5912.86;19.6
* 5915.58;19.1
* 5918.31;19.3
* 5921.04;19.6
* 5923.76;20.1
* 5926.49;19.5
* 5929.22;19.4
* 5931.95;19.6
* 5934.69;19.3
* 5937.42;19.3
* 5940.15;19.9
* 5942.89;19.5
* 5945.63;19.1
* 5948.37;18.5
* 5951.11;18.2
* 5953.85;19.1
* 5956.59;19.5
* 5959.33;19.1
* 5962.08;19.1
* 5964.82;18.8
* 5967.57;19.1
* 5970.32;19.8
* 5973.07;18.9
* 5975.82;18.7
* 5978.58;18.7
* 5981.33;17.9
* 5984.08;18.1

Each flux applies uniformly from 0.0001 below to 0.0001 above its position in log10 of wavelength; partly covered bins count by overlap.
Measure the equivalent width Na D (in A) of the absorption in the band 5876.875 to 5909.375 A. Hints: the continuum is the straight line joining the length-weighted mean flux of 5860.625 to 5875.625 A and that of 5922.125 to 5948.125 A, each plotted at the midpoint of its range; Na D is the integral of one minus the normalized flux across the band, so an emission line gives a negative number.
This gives 2.9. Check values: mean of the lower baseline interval 19.9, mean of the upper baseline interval 19.5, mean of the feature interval 18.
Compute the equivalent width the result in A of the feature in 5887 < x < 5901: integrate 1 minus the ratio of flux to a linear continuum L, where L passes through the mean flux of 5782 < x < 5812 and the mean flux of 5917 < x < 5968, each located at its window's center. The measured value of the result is 2.0 A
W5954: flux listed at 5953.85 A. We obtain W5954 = 19.1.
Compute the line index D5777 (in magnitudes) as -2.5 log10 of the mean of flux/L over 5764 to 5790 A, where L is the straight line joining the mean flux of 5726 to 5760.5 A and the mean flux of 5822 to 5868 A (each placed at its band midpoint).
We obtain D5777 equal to 0.04 mag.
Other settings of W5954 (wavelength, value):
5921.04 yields 19.6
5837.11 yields 19.8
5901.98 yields 18.5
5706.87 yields 17.9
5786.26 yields 18.3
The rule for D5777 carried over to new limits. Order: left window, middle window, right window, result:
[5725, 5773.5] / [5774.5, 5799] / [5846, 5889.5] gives 0.04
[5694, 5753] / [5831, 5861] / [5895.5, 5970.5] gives -0.03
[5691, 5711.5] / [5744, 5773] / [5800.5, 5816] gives -0.02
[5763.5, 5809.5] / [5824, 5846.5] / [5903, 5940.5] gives -0.05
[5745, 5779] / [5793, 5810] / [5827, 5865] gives 0.00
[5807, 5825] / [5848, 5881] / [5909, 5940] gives 0.01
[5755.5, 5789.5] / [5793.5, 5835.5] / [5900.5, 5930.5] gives -0.02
